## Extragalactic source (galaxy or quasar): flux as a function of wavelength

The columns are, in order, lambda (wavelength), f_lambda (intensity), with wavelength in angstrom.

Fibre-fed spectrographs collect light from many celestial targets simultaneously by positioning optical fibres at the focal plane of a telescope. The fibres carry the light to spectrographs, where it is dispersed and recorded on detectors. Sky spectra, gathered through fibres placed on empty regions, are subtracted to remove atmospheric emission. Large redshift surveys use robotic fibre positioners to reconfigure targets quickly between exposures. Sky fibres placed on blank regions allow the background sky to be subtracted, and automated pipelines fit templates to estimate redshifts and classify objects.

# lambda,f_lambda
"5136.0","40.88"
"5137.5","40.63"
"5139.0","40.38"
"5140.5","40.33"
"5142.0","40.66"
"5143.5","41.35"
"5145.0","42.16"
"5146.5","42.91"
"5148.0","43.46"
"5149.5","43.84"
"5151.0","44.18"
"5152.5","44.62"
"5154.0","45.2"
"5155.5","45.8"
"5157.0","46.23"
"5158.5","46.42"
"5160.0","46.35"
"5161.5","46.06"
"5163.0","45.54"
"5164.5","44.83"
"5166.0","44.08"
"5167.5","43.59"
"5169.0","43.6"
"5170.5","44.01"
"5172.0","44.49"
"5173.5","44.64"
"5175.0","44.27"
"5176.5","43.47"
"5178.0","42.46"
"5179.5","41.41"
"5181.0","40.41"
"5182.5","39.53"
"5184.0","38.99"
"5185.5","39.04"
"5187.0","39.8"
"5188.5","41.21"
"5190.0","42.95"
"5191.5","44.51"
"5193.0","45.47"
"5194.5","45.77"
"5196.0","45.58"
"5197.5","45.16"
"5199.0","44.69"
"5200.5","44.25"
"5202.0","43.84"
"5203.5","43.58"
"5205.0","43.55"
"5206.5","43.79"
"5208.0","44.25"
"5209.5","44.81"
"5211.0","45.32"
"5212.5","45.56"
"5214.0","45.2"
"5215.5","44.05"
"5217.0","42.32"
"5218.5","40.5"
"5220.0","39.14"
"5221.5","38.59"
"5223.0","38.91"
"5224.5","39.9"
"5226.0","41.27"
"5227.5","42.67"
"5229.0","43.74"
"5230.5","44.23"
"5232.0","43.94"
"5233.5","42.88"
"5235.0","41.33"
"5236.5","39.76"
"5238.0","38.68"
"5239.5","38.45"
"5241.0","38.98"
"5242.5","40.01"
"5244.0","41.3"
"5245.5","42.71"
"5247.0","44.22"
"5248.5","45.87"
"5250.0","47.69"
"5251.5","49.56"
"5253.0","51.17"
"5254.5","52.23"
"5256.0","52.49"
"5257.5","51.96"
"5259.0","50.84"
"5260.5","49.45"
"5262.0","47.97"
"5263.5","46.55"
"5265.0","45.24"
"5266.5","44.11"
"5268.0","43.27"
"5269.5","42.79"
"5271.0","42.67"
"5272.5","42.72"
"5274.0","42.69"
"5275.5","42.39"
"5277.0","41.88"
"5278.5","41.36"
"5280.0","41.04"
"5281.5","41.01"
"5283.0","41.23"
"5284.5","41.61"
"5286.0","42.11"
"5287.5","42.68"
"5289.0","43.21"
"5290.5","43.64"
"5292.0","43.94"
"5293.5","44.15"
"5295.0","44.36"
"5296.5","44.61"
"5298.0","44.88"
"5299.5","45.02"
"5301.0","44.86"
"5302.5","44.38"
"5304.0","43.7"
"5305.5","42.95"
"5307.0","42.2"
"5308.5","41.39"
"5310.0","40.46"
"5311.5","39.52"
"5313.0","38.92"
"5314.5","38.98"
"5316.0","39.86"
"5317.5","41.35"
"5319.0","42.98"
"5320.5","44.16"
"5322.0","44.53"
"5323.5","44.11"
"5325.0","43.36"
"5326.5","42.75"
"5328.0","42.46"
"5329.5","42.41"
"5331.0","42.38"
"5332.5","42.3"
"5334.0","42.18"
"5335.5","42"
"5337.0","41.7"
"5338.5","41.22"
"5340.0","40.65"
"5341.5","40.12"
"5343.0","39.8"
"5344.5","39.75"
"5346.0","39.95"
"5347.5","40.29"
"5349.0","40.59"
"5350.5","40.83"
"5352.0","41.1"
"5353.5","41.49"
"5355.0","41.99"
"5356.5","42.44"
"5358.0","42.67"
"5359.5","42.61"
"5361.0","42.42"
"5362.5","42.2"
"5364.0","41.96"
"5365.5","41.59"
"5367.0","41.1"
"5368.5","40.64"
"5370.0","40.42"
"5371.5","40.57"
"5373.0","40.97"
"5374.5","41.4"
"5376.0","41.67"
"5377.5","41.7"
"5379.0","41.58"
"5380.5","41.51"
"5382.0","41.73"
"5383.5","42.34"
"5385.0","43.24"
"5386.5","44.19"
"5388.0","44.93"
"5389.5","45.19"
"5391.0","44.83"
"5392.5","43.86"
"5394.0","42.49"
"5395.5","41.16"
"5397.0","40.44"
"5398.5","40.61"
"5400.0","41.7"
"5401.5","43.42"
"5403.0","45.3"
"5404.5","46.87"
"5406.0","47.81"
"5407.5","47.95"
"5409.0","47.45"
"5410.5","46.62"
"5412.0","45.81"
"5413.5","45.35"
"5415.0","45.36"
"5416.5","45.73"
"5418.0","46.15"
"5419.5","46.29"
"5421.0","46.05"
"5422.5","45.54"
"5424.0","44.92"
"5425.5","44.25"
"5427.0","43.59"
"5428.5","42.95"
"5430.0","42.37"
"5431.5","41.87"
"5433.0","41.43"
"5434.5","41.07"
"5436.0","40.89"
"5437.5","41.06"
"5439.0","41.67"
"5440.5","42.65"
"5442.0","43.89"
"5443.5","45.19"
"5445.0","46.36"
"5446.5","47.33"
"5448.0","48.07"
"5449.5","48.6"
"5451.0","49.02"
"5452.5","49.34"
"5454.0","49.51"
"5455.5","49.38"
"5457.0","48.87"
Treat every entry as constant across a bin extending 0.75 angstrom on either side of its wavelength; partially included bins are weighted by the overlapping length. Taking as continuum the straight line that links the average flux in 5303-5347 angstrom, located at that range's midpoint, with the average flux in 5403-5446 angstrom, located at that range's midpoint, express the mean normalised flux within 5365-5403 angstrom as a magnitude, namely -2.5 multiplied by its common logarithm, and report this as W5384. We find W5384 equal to 0.03 mag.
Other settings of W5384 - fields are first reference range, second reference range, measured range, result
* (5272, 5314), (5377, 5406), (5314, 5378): 0.032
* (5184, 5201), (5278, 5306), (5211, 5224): 0.034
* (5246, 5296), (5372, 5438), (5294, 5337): 0.050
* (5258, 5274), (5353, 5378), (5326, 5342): 0.026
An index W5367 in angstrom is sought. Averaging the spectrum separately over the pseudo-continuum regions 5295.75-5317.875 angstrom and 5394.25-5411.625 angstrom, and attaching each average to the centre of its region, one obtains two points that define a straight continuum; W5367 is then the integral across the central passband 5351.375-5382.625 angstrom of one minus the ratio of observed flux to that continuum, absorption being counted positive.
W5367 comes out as 1.4 angstrom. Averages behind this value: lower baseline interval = 42.2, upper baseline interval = 44.5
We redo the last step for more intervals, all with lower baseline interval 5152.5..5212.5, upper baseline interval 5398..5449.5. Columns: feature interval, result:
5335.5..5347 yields 1.0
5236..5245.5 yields 0.9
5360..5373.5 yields 0.9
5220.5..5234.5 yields 0.7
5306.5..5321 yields 1.1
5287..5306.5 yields 0.1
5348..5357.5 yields 0.6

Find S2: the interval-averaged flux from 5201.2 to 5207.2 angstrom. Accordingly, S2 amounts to 43.7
